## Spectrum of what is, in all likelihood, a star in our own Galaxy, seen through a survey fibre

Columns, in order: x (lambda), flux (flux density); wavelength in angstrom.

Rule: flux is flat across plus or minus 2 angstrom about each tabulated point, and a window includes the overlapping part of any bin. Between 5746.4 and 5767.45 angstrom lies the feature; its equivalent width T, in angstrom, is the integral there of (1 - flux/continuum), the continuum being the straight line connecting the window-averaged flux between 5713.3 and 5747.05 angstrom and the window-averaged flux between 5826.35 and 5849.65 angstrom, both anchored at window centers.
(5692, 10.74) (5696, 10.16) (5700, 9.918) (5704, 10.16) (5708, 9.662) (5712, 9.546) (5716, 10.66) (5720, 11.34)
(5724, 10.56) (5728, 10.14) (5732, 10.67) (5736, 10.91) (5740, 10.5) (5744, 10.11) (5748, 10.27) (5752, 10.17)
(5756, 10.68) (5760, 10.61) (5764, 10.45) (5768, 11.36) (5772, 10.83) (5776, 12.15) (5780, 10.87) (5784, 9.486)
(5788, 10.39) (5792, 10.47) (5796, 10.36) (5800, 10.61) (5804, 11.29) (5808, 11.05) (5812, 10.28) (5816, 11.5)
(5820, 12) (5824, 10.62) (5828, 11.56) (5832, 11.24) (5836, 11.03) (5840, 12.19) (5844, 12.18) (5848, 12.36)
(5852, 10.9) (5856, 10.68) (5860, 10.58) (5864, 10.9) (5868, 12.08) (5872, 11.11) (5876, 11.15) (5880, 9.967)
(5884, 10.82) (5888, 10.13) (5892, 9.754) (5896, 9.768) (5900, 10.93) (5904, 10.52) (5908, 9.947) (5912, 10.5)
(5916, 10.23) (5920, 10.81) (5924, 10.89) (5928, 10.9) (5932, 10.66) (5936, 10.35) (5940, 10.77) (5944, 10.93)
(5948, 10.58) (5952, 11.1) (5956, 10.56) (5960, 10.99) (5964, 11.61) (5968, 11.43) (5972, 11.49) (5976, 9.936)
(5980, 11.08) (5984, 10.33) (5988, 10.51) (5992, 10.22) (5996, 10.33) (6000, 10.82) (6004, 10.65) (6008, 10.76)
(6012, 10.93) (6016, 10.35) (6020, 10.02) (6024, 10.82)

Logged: 0.7 angstrom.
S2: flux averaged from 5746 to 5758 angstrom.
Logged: 10.4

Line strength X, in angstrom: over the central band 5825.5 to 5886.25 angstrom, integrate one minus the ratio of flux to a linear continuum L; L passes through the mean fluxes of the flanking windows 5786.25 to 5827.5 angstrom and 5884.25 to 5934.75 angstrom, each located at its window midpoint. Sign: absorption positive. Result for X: -3.24 angstrom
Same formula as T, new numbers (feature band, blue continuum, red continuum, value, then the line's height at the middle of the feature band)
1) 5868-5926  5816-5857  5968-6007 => 3.3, 11.2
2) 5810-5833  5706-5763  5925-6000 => -1.4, 10.6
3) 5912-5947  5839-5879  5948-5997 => 1.1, 11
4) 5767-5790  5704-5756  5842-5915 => -0.7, 10.5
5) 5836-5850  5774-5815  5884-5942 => -1.9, 10.6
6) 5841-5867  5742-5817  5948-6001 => -1.5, 10.7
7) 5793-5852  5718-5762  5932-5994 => -3.6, 10.6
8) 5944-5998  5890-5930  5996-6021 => -1.3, 10.5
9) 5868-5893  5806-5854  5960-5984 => 1.4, 11.3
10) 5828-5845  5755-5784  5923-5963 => -1.2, 10.9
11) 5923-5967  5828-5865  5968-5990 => 0.1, 10.9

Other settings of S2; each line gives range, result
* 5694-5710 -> 9.97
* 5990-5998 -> 10.3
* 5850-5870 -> 11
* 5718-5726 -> 10.9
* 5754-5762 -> 10.6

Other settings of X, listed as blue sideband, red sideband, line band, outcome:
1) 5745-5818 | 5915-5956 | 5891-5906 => 0.6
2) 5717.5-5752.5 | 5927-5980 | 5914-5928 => 0.2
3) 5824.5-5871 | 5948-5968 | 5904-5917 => 1.1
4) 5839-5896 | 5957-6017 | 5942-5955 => 0.0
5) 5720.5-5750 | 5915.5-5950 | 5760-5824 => -1.8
